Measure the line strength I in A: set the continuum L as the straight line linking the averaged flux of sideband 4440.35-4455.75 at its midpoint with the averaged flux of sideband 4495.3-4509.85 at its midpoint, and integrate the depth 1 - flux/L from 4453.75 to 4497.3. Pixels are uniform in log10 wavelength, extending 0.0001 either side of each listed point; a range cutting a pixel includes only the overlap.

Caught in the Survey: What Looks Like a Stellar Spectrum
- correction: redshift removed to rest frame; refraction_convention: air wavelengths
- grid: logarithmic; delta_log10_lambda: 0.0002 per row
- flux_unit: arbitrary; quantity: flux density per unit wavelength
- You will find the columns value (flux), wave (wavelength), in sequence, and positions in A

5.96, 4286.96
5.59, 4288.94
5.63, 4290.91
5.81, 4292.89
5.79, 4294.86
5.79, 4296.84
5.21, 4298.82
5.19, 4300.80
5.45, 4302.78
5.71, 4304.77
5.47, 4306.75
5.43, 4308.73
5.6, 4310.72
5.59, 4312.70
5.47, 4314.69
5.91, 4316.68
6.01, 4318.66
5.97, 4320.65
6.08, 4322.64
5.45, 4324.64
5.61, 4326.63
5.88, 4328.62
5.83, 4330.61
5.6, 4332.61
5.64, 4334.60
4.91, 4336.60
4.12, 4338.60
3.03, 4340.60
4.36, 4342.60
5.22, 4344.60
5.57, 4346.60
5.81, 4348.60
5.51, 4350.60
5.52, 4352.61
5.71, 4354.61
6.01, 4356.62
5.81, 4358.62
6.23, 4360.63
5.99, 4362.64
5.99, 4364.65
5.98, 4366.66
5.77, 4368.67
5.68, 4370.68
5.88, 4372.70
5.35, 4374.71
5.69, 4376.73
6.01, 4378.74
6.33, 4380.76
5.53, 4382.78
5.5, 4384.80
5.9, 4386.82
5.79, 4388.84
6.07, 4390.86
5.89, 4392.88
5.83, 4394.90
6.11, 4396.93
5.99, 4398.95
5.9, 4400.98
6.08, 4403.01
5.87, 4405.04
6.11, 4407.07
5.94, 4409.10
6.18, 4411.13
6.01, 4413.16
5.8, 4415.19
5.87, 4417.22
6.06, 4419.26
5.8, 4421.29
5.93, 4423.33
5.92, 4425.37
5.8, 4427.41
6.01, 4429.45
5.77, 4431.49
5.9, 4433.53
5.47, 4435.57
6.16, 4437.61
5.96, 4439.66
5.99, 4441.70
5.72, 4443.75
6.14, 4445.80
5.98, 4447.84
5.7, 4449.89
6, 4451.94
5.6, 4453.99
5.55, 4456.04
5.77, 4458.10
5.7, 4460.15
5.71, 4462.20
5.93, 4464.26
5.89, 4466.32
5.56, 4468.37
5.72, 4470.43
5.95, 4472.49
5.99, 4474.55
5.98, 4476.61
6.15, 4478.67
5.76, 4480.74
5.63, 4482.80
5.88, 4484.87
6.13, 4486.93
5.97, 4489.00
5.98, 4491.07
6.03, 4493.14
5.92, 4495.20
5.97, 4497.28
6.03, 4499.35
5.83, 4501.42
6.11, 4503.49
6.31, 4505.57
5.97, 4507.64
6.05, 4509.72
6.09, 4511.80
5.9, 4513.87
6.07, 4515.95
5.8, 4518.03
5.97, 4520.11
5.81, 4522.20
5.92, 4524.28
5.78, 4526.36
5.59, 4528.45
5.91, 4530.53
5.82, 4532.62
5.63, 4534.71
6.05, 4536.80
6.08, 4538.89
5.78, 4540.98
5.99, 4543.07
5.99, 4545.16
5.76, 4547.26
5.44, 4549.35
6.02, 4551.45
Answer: 0.67 A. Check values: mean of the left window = 5.86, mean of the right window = 6.03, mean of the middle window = 5.85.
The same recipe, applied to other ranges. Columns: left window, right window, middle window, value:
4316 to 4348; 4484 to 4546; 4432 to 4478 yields -0.8 A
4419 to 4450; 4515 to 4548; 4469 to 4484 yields 0.0 A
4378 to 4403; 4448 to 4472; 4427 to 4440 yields -0.1 A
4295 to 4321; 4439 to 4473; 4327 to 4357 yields 2.2 A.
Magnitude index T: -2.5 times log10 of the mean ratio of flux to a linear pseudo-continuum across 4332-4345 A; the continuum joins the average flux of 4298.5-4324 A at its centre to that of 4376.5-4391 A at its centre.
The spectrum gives 0.22 mag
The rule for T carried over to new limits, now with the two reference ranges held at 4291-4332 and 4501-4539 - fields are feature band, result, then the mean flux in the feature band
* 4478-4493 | -0.008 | 5.93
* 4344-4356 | 0.025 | 5.58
